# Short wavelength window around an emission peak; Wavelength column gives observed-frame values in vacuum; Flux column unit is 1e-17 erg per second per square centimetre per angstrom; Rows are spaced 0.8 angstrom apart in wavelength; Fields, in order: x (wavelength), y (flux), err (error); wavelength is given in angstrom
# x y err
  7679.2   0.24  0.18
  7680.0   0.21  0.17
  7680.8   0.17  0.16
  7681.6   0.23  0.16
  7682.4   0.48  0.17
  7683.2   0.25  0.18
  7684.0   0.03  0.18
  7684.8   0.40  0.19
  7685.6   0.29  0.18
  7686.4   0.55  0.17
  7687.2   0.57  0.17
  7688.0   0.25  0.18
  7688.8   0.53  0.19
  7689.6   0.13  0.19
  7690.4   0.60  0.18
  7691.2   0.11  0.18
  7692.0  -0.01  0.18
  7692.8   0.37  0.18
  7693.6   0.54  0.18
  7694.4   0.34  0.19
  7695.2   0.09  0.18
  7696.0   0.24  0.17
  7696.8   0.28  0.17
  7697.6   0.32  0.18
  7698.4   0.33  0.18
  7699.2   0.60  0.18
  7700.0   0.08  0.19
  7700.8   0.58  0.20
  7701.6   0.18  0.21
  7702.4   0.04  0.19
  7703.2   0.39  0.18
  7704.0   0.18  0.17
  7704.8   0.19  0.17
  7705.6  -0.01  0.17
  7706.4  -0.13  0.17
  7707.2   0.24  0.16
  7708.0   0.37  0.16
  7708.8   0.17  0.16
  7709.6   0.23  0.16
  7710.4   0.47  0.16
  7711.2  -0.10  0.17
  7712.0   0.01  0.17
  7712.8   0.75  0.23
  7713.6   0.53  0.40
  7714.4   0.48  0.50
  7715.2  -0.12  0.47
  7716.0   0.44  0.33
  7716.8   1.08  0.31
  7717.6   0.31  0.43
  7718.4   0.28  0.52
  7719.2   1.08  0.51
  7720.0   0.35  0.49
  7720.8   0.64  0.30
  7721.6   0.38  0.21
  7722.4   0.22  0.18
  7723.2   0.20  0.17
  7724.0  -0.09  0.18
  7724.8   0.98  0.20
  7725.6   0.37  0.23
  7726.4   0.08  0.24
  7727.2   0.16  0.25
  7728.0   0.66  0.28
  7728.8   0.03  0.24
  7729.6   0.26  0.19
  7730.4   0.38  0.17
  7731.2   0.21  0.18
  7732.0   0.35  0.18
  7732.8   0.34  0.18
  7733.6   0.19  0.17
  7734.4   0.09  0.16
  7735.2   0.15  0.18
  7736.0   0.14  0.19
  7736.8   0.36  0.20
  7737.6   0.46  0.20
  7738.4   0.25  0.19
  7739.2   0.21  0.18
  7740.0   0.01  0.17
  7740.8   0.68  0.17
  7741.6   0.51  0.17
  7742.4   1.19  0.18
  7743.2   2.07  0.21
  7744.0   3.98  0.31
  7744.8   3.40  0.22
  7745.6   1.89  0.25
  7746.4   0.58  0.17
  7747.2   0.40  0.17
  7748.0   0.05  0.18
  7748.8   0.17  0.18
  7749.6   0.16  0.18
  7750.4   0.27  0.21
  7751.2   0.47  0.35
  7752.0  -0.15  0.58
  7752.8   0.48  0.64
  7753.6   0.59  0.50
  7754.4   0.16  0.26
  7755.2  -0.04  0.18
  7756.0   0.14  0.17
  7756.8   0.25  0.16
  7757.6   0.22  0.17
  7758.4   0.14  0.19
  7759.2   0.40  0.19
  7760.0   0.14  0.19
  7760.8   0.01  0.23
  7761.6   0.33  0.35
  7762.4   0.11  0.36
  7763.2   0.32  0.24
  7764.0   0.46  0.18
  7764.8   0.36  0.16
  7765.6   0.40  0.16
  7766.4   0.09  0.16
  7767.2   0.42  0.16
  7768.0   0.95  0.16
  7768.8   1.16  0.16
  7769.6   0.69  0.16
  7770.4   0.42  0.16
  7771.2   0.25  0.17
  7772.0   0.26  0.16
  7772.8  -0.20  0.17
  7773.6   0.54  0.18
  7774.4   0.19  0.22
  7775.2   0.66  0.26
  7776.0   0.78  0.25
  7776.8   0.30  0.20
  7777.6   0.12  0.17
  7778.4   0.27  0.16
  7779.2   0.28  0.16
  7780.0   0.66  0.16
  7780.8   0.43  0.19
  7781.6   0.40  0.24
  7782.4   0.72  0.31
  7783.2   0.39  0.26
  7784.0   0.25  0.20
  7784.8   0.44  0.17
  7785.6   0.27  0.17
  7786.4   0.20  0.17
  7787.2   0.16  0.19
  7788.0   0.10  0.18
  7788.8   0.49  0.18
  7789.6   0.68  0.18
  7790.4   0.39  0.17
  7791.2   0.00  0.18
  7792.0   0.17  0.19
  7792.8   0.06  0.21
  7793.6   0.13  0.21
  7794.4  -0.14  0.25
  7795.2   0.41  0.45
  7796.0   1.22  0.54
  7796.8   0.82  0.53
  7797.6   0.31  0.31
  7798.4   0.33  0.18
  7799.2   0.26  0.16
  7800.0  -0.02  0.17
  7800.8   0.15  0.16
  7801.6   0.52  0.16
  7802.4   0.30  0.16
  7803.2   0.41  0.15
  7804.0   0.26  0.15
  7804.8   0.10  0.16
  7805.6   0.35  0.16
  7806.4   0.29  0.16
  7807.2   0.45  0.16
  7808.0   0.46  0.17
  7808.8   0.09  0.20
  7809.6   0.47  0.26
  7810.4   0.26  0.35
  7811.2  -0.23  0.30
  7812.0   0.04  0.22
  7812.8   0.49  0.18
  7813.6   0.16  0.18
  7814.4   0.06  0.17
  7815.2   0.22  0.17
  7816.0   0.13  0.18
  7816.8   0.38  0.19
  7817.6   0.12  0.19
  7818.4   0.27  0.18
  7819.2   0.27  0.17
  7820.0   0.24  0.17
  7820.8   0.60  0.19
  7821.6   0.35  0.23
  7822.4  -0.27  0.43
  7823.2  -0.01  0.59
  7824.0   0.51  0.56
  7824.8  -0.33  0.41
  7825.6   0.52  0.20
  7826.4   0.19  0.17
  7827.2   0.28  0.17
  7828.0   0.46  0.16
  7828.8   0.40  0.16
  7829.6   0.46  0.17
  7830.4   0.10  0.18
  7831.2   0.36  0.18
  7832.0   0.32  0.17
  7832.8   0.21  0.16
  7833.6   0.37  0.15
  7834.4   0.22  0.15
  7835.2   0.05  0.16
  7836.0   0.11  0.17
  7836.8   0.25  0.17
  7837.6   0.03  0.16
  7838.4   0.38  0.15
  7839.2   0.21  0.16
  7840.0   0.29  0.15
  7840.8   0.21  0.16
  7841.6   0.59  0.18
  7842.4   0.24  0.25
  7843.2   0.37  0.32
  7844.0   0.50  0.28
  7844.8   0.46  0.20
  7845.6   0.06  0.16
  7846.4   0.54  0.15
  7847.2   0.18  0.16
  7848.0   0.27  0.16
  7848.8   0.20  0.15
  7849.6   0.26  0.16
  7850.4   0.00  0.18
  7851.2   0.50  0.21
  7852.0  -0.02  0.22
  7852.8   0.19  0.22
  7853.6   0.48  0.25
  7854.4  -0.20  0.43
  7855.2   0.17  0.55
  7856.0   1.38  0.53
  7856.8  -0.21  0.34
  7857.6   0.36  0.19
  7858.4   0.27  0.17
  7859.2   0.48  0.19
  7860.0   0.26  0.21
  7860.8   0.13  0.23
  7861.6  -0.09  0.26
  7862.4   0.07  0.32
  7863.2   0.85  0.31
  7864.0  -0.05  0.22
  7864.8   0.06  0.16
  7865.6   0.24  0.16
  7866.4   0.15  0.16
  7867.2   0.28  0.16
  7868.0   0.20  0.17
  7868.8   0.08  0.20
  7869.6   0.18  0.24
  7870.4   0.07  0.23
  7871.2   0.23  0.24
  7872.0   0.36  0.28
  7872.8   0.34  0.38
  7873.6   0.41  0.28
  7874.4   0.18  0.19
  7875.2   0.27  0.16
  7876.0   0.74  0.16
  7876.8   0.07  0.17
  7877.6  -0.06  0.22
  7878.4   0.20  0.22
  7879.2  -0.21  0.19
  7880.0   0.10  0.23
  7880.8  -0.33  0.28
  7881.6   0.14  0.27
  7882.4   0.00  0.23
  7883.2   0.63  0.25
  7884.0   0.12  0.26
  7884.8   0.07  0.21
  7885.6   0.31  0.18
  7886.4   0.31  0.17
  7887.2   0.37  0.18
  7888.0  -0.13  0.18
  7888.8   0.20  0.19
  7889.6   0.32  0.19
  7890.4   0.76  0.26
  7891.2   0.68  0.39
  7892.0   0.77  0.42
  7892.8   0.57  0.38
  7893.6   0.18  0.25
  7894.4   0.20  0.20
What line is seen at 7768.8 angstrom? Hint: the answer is [N II]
